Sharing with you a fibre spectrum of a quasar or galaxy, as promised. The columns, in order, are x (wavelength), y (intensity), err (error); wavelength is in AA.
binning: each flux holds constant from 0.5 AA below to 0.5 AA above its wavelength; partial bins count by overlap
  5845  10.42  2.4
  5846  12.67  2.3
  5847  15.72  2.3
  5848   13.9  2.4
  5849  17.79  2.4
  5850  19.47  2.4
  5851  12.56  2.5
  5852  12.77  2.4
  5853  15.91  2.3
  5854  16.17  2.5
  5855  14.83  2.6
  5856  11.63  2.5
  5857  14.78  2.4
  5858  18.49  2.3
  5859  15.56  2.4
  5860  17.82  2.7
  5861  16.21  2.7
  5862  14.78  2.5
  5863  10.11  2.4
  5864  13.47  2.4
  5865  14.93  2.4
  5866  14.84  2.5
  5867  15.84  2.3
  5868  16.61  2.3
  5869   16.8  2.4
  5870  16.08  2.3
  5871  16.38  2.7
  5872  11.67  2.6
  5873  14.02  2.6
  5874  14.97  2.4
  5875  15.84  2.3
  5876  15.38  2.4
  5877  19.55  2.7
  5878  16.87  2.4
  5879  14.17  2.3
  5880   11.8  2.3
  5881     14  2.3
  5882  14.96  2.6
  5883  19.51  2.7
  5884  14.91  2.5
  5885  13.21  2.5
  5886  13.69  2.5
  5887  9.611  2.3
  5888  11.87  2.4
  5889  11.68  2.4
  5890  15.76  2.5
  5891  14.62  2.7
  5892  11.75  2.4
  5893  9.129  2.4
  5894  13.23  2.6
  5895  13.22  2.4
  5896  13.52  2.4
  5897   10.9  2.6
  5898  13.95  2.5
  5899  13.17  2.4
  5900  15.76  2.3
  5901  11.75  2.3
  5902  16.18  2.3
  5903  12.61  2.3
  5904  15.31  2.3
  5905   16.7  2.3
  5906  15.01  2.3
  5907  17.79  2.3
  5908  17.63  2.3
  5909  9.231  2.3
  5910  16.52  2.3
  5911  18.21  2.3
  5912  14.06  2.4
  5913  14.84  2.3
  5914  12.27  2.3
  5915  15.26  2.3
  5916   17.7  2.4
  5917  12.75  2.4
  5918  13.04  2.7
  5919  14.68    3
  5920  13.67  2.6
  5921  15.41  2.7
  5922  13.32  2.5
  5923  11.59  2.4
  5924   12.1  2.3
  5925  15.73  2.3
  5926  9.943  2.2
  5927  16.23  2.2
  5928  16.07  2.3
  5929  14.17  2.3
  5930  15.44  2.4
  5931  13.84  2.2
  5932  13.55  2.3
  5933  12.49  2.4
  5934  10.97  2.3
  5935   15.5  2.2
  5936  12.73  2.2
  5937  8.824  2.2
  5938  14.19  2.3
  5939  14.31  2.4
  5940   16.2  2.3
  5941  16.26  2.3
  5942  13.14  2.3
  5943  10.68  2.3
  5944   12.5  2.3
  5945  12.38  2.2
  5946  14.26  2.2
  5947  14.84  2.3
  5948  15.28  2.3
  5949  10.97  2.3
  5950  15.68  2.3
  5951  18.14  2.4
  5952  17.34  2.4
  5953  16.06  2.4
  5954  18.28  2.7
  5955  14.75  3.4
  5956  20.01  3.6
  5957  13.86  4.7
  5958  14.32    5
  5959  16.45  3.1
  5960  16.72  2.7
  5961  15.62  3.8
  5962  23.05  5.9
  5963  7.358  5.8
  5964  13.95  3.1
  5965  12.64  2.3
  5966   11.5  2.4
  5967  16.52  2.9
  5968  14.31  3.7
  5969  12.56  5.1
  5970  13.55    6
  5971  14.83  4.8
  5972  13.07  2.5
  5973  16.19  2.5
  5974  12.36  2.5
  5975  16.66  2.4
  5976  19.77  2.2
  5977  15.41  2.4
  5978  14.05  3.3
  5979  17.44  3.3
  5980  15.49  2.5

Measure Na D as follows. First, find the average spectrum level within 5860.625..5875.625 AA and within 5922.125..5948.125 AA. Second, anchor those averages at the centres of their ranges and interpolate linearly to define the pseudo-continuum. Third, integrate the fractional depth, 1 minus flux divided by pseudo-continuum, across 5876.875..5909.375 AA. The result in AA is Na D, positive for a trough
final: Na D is 0.8 AA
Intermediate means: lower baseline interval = 14.8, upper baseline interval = 13.6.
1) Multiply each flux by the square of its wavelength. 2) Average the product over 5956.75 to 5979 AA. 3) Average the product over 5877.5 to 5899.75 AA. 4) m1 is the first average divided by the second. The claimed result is 1.13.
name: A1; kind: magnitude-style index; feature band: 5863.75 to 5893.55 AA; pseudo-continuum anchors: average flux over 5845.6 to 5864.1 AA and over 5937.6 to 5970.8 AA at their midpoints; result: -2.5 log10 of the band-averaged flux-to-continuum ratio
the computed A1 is 0.04 mag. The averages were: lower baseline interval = 15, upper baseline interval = 14.8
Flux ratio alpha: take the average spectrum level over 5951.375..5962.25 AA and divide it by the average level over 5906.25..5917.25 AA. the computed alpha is 1.11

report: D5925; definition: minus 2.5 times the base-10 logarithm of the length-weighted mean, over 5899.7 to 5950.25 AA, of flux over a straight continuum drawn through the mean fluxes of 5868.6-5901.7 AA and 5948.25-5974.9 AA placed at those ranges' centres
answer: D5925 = 0.03 mag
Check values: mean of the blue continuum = 14.1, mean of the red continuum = 15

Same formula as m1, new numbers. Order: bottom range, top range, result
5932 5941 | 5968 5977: 1.13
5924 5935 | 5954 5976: 1.09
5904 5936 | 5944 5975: 1.05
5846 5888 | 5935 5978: 1.01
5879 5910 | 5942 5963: 1.13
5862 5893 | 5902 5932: 1.02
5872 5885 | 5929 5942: 0.91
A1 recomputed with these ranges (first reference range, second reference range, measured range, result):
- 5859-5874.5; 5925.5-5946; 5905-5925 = -0.047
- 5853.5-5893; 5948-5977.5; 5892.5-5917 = 0.043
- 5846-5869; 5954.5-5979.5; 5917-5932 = 0.092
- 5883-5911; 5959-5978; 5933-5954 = 0.030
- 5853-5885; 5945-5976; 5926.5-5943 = 0.092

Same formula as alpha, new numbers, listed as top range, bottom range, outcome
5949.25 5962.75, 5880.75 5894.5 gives 1.24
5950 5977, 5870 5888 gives 1.05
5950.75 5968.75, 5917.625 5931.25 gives 1.11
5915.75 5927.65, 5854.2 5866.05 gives 0.93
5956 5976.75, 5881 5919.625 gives 1.06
